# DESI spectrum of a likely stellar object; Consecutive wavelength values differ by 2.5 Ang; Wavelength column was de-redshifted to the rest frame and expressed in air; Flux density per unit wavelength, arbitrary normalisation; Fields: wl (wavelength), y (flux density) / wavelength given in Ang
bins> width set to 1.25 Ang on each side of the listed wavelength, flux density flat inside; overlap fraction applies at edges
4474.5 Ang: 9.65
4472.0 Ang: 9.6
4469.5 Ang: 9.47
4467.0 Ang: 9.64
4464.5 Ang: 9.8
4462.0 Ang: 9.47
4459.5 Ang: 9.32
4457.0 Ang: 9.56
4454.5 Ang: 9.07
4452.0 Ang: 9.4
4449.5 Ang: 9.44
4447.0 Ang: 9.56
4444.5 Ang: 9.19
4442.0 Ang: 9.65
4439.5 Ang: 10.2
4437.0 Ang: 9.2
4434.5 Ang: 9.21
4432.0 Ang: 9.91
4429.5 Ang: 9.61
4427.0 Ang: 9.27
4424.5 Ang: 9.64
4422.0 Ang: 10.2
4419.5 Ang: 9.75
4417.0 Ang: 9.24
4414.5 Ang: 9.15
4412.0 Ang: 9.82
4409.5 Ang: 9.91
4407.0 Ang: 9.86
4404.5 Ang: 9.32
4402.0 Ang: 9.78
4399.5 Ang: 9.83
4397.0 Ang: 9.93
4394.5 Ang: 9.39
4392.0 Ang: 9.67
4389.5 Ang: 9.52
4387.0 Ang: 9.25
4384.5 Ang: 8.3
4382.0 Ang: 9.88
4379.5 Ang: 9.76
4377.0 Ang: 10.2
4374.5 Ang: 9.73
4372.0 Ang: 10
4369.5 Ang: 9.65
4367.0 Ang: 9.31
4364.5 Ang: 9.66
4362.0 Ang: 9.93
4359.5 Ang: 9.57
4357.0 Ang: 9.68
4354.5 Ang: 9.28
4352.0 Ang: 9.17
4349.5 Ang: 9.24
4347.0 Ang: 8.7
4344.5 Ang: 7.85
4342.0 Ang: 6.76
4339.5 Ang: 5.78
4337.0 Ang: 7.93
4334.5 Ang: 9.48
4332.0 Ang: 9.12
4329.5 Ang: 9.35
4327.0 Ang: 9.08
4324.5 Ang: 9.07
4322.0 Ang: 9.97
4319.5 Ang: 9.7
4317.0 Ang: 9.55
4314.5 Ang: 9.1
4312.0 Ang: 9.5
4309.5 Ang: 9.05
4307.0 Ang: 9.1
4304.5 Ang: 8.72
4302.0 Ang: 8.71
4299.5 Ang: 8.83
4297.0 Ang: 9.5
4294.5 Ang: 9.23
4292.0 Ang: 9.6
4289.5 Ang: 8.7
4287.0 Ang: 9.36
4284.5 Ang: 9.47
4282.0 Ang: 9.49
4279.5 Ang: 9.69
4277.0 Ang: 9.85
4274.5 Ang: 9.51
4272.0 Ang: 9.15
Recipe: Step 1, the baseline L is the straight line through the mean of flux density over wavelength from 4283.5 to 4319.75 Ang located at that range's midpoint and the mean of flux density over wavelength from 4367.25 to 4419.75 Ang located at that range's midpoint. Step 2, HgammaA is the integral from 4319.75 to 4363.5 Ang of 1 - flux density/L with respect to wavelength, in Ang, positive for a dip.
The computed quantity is 2.5 Ang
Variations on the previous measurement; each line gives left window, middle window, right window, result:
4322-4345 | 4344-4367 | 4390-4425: -1.4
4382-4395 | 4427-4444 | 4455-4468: -0.3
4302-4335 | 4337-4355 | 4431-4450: 2.5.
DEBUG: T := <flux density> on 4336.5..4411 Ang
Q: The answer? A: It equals 9.24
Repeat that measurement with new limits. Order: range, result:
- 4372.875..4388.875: 9.53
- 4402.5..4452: 9.58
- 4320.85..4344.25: 8.47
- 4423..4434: 9.59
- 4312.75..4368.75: 8.98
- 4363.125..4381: 9.76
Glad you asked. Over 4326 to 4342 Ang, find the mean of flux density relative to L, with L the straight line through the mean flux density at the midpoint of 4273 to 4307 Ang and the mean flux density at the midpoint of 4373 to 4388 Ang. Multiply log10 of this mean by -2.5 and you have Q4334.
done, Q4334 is 0.13 mag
